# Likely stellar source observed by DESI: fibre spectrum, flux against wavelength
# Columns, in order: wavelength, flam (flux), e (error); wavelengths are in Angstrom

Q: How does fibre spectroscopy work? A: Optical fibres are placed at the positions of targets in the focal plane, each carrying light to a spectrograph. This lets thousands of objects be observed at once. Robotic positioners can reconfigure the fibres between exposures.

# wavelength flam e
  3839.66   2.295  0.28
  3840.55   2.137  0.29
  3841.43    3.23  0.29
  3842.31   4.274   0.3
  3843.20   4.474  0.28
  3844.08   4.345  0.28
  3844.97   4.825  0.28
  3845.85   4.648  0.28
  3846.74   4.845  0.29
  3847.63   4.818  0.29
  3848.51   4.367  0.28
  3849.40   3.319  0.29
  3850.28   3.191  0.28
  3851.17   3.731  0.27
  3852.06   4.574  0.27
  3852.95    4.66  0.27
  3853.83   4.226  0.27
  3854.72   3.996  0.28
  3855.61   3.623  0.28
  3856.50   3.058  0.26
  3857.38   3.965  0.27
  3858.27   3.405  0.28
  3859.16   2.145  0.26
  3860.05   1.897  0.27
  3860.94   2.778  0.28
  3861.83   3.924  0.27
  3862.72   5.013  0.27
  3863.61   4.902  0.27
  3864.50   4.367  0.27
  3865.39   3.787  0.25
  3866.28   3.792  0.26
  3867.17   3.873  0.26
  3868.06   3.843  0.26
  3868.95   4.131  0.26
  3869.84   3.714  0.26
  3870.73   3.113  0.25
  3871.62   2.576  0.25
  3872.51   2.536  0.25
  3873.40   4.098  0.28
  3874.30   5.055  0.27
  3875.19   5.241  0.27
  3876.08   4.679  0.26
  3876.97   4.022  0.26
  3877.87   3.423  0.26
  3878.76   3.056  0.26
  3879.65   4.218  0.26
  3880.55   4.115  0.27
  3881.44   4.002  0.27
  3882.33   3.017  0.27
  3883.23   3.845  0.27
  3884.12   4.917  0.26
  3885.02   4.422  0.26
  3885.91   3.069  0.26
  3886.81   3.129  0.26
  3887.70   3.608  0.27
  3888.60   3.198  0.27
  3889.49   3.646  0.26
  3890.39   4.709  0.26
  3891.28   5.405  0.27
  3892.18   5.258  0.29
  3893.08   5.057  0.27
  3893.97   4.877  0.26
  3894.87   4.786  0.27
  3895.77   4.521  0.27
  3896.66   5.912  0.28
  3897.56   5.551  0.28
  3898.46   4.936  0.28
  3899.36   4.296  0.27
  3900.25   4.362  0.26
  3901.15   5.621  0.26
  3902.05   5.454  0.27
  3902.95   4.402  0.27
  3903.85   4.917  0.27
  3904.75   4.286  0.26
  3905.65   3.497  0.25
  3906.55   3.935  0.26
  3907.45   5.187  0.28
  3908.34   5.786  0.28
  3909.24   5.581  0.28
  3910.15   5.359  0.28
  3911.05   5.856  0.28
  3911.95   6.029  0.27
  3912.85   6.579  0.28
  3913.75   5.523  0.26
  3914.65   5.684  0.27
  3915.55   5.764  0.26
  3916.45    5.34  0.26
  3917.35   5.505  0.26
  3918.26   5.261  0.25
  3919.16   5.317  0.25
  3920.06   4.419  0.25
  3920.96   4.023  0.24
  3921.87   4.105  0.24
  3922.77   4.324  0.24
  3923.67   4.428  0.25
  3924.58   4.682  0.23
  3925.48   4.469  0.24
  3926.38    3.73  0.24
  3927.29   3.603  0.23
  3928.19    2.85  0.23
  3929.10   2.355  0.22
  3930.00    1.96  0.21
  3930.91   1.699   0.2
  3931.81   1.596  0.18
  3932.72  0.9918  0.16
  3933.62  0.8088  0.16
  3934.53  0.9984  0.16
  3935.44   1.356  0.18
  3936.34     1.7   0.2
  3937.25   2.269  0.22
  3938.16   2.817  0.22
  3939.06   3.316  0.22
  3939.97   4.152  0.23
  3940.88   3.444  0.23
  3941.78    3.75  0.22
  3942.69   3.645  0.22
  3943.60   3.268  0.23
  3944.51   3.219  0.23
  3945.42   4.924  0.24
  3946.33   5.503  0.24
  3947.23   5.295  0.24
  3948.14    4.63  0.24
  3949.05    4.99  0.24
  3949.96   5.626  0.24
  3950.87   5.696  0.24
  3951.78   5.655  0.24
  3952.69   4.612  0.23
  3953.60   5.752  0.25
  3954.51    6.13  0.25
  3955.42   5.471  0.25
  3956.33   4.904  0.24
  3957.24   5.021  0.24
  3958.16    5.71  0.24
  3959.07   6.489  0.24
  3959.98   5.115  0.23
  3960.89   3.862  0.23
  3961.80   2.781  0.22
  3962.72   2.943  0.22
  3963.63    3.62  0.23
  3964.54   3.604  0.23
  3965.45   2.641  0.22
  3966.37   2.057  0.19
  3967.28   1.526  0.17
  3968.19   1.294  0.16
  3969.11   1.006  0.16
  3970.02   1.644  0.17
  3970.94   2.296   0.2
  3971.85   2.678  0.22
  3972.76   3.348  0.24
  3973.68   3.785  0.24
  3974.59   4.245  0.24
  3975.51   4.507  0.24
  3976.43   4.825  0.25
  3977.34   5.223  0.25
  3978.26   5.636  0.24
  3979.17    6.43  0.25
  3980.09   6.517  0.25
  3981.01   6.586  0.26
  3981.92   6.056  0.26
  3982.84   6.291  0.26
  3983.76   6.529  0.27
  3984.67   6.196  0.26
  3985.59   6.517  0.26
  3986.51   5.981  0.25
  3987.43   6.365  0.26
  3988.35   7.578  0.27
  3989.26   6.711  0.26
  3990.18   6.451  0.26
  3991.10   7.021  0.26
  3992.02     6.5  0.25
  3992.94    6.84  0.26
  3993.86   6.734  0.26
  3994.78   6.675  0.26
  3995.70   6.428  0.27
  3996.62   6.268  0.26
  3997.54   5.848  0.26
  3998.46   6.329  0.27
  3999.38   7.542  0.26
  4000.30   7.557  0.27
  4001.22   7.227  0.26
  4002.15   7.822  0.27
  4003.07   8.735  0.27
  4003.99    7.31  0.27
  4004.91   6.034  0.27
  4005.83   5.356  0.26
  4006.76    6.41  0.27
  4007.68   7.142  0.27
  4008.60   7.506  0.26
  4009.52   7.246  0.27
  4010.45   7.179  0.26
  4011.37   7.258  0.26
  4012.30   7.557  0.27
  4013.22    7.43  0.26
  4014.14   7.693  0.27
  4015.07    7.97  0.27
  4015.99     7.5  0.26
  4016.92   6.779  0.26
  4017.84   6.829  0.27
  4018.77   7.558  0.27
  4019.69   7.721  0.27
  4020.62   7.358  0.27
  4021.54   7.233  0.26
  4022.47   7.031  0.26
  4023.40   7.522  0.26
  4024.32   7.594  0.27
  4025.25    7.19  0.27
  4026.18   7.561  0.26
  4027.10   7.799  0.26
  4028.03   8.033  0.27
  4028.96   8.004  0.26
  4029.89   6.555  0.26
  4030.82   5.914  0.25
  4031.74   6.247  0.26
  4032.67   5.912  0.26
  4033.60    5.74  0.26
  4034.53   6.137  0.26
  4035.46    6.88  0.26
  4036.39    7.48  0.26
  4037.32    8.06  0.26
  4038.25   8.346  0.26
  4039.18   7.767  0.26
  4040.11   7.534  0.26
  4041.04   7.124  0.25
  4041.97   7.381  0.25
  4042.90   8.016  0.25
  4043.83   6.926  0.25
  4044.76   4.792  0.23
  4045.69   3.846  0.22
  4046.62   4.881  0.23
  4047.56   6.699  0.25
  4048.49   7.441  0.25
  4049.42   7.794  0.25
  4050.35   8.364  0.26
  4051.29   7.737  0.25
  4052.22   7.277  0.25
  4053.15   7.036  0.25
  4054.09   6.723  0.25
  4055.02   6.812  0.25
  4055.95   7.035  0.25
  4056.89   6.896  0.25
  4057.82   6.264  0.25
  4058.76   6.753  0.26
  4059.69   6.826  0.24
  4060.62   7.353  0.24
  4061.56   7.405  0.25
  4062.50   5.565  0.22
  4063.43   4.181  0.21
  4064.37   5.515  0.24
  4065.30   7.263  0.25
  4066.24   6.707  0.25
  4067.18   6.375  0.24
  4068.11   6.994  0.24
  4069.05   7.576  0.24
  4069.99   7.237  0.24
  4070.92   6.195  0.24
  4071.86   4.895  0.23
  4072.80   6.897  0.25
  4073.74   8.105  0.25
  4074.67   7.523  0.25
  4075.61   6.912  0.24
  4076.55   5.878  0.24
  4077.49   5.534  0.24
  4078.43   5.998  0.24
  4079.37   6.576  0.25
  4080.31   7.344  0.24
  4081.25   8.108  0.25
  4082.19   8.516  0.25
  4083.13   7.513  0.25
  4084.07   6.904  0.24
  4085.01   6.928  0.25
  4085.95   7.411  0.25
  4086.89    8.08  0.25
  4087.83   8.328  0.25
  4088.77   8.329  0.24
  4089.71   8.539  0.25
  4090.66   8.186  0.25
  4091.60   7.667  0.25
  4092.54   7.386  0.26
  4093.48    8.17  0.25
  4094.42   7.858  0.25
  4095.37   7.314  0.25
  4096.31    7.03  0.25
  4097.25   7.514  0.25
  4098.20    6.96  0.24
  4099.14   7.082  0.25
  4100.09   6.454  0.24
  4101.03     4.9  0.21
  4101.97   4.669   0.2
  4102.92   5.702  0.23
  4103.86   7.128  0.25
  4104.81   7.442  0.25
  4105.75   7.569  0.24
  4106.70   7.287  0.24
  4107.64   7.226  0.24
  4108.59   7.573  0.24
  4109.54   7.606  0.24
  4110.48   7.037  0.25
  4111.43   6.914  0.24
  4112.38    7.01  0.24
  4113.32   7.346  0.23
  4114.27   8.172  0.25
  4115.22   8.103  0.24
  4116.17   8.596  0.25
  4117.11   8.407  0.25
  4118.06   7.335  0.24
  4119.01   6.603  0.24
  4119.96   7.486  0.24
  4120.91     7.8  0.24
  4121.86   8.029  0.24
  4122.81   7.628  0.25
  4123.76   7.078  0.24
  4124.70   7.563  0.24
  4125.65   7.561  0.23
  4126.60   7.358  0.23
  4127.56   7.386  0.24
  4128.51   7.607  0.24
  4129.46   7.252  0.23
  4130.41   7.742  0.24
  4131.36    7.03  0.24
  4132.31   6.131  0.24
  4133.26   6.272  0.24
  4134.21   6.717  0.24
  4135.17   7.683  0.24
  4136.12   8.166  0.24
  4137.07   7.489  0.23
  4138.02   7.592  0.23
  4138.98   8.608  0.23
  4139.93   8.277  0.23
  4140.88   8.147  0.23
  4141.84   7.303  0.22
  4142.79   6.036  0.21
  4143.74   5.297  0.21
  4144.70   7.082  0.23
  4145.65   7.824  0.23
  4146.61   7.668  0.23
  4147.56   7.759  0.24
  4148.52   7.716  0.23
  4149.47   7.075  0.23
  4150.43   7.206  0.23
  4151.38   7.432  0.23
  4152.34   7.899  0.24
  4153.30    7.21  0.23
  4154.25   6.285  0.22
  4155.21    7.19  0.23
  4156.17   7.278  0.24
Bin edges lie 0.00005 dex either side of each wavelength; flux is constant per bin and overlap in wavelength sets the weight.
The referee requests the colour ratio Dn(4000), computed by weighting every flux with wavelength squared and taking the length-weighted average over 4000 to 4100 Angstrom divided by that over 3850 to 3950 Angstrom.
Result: 1.88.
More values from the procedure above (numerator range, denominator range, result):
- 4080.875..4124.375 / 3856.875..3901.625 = 2.03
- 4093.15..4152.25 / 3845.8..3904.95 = 2.00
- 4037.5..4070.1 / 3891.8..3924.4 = 1.45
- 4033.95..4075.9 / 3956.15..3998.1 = 1.43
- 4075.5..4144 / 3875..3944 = 1.97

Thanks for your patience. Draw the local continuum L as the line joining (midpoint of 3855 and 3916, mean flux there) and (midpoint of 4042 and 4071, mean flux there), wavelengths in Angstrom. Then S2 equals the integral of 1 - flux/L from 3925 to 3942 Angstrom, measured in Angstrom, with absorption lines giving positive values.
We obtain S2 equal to 8.5 Angstrom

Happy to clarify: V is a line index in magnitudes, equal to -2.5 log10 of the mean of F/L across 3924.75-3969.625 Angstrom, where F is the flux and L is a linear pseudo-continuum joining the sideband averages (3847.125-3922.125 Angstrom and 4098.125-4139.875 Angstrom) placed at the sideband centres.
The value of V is 0.395 mag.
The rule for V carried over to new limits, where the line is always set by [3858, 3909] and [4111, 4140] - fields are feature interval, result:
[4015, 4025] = -0.21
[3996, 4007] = -0.18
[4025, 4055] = -0.11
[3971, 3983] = 0.11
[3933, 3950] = 0.42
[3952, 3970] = 0.32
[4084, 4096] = -0.11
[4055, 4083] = 0.00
